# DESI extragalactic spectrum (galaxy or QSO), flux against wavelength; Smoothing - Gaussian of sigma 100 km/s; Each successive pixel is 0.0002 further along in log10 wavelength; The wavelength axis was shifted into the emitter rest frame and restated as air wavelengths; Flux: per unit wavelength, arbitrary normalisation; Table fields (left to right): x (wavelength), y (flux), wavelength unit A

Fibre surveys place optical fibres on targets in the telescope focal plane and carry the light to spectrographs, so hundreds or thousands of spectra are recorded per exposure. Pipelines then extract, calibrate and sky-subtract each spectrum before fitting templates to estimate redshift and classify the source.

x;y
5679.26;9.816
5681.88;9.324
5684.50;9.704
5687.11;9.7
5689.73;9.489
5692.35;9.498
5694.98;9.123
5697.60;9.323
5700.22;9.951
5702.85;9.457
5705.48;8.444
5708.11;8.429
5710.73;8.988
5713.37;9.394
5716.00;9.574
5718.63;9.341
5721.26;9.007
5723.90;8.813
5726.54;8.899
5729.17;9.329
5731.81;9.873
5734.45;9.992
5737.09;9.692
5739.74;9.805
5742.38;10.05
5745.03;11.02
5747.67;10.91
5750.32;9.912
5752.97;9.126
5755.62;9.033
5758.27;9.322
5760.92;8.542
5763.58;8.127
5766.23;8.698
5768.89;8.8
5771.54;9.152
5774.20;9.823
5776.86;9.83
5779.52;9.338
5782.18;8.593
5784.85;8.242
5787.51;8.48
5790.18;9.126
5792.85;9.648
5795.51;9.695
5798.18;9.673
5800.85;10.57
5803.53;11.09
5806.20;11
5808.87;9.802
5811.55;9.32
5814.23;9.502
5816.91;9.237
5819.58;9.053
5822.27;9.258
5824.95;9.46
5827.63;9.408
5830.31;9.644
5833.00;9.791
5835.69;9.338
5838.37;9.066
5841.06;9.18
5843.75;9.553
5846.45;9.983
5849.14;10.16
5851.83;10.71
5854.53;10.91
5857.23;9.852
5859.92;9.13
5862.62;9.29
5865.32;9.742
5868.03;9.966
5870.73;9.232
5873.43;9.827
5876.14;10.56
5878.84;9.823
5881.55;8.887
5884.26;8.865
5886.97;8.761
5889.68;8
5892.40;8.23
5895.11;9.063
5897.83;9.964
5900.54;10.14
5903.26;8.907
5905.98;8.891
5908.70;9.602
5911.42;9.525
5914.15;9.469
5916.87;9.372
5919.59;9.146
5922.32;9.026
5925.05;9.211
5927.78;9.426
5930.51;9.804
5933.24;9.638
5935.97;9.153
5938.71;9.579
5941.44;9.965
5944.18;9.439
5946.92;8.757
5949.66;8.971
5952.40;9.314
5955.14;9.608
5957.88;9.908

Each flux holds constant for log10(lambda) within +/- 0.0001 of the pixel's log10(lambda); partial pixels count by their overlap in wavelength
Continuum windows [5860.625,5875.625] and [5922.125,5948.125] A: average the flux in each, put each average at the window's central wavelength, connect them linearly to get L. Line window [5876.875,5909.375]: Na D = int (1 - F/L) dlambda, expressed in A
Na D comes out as 1.5 A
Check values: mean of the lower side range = 9.64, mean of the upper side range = 9.42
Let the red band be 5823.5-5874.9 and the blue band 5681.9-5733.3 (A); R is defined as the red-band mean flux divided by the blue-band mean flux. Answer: 1.04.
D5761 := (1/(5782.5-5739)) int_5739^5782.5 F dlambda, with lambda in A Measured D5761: 9.43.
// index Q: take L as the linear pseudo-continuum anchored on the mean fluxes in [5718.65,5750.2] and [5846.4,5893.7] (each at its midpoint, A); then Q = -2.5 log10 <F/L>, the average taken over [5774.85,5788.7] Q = 0.09 mag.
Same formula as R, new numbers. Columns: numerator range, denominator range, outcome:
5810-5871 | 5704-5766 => 1.03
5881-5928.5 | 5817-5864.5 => 0.95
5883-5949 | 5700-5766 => 0.99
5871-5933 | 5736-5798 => 0.99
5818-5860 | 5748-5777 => 1.06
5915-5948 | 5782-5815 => 0.97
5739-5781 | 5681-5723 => 1.02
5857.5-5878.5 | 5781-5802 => 1.05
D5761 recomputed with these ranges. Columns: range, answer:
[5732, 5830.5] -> 9.52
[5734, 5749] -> 10.3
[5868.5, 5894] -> 9.16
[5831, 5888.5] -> 9.64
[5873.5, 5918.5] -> 9.27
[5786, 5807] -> 9.87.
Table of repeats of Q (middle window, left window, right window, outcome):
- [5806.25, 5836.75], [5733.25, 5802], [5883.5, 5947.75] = -0.02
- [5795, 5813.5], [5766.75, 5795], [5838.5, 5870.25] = -0.09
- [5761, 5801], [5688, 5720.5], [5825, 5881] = 0.04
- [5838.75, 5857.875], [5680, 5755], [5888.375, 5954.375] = -0.07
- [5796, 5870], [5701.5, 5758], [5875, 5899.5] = -0.06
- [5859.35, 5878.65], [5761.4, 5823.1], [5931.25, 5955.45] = -0.04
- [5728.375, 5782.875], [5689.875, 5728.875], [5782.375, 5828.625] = -0.02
